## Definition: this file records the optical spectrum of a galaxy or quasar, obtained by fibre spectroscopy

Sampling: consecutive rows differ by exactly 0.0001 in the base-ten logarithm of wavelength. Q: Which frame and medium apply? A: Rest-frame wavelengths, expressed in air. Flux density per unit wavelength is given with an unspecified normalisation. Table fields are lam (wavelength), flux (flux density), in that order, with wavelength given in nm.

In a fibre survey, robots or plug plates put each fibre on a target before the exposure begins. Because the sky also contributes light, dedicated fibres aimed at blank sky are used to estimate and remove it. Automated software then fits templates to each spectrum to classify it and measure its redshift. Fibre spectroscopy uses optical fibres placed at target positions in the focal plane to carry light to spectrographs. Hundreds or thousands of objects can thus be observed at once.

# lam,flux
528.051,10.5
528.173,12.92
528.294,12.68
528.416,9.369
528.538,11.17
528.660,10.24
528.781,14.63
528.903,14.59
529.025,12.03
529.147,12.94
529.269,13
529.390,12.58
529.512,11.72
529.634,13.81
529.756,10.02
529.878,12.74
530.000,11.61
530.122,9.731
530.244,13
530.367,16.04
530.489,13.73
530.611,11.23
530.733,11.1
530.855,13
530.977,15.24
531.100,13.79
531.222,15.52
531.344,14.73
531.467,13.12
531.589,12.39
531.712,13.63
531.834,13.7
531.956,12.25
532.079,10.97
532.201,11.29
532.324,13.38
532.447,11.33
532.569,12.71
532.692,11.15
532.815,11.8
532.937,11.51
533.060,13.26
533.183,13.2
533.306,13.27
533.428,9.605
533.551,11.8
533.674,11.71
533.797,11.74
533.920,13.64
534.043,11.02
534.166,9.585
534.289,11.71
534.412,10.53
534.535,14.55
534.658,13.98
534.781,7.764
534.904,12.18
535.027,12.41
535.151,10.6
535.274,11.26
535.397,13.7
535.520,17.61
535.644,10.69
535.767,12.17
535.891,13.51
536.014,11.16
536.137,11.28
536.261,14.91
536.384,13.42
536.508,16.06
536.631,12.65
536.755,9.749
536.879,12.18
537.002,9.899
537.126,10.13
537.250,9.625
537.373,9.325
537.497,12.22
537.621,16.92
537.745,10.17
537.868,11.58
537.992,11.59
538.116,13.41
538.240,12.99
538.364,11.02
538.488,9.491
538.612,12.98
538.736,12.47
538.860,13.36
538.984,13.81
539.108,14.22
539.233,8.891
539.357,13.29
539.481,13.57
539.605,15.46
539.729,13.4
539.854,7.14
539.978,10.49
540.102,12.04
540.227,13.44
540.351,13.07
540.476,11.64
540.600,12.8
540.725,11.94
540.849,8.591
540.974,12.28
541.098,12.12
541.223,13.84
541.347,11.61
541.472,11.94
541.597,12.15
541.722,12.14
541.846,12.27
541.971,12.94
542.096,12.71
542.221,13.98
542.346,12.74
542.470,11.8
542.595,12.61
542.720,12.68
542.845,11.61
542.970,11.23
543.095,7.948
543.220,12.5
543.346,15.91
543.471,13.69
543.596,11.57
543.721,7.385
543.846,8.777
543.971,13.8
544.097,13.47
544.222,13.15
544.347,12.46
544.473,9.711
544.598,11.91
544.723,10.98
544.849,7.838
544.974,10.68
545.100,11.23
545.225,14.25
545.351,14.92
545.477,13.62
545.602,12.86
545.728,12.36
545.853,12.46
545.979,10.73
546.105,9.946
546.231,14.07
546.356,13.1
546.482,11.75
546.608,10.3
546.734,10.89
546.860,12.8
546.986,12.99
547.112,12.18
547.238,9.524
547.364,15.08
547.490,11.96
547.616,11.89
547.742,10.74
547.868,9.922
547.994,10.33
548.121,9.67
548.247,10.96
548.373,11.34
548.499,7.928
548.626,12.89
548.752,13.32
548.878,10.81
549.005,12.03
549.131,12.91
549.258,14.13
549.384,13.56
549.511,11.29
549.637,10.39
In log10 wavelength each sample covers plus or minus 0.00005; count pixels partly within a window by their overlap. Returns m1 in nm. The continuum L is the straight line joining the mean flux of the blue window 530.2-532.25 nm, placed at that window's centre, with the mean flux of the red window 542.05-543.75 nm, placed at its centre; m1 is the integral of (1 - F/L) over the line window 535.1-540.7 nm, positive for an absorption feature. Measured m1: 0.15 nm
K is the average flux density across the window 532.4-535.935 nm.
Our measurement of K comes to 12.1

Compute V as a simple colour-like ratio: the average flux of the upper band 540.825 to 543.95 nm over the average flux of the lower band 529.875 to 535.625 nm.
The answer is 0.96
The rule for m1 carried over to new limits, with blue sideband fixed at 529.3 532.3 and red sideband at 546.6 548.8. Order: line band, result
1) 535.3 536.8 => -0.09 nm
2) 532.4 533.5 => 0.06 nm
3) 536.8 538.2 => 0.08 nm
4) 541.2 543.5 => -0.11 nm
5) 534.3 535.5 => 0.04 nm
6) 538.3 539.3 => 0.01 nm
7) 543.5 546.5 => -0.05 nm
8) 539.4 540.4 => -0.02 nm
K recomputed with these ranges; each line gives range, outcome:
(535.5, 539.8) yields 12.4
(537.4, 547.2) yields 12.1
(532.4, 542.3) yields 12.1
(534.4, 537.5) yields 12.1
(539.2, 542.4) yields 12.2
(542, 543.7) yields 12.3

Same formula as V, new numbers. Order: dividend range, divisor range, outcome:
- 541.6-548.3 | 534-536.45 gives 0.97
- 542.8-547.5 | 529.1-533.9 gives 0.95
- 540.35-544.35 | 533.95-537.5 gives 1.01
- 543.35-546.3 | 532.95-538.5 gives 0.99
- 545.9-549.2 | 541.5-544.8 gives 0.96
